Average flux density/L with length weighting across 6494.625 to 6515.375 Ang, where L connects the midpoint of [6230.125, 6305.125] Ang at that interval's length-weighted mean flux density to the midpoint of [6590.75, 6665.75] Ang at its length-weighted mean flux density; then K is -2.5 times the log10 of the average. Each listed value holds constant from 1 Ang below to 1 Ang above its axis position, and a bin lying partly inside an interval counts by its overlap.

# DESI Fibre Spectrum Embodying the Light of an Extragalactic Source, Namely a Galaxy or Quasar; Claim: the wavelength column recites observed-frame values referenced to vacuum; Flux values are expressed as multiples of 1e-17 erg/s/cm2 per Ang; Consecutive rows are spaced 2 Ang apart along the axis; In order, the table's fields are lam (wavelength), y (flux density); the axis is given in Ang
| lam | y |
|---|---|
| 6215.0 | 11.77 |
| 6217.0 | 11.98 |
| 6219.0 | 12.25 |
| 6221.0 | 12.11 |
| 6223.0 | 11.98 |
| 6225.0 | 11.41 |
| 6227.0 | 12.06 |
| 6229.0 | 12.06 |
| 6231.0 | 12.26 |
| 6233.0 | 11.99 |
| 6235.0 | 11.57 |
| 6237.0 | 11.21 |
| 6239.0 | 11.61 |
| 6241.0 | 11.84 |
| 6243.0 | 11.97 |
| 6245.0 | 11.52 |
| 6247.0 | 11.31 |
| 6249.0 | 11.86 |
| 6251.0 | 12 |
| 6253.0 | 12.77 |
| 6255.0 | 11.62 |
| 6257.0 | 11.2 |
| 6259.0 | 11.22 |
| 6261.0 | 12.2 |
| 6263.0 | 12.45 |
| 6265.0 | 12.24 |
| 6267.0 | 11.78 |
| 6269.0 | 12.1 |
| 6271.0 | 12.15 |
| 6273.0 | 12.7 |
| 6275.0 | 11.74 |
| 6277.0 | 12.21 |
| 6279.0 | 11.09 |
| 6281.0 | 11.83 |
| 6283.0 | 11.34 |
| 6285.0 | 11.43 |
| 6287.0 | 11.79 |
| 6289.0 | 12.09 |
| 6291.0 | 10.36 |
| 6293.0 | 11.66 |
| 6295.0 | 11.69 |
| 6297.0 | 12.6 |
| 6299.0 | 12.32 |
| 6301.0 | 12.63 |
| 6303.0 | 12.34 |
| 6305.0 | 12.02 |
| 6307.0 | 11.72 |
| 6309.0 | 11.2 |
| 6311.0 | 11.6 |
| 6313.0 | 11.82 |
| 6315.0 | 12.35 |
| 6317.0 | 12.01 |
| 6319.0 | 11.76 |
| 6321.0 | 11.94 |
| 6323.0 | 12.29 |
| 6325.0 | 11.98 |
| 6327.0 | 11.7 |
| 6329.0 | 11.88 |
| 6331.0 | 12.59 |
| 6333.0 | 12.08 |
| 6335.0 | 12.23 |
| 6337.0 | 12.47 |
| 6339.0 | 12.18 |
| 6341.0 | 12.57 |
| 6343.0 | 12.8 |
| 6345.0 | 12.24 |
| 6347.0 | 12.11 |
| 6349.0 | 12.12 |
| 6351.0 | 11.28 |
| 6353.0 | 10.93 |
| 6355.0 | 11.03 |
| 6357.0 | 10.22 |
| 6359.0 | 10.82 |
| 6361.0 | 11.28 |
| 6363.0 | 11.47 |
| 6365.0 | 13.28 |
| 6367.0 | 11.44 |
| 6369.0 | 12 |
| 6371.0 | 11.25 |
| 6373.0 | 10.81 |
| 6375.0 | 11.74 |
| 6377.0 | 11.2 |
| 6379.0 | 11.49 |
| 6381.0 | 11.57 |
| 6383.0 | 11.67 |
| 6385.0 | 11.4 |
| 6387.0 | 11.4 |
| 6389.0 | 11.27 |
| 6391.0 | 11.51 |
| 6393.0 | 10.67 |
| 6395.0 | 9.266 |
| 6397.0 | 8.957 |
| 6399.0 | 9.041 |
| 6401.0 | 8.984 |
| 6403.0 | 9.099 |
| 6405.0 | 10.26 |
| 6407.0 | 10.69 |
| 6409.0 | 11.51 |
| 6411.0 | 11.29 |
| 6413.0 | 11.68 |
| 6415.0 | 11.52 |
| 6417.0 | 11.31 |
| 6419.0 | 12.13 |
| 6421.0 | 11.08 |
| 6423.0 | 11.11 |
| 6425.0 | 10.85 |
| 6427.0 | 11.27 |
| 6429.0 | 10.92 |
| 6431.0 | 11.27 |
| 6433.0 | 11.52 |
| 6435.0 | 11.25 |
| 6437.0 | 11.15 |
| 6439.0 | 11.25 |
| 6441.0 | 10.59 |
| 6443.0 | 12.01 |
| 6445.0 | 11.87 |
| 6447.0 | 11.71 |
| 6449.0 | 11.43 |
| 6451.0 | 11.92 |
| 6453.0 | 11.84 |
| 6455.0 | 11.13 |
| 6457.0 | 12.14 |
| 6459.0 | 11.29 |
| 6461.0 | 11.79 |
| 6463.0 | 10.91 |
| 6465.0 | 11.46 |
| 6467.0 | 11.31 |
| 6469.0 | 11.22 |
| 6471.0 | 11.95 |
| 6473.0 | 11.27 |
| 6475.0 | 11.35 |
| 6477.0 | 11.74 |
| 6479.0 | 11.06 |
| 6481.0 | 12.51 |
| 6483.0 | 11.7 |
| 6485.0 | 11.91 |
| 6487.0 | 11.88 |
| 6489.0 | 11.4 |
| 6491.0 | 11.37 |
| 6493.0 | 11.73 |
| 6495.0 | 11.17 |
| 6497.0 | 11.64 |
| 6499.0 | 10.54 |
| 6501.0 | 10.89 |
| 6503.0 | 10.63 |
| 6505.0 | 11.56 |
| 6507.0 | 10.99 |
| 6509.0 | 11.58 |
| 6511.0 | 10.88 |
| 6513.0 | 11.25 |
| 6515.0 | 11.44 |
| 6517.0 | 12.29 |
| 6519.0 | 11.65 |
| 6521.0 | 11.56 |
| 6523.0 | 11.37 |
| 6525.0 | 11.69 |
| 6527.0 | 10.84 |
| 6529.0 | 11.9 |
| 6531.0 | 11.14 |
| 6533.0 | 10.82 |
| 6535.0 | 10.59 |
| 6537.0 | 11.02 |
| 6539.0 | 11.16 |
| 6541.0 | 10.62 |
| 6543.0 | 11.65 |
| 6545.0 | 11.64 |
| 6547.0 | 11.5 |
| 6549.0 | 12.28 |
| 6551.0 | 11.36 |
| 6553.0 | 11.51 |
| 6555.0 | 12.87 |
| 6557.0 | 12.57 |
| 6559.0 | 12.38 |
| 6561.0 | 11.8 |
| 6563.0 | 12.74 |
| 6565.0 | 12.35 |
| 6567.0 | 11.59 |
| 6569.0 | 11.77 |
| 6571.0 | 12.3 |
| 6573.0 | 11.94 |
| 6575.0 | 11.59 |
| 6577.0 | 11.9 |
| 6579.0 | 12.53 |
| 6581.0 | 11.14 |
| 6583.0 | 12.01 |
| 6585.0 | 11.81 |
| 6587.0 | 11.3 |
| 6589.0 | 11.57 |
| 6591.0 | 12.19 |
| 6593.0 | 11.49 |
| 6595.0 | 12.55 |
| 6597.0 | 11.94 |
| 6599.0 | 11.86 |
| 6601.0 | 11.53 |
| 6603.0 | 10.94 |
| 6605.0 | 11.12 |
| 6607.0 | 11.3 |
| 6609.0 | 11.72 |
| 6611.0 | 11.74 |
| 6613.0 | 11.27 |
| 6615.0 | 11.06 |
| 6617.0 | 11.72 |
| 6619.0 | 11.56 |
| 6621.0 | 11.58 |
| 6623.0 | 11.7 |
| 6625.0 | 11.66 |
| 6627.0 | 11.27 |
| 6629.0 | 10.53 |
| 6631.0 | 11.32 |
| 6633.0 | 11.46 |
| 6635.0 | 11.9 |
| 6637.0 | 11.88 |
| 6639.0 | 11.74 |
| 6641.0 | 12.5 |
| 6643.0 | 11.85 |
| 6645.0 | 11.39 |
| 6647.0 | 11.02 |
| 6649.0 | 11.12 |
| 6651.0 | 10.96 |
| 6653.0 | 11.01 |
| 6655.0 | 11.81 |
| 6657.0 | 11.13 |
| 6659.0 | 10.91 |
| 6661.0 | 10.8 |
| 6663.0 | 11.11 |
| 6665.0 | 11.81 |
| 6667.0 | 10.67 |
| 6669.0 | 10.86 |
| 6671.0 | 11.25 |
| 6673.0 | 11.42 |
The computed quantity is 0.05 mag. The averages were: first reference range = 11.9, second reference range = 11.5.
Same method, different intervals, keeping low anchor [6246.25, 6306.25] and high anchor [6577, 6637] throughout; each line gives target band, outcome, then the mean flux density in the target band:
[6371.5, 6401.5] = 0.098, 10.8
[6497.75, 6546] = 0.041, 11.2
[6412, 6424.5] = 0.030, 11.4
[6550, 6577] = -0.039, 12.1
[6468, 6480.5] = 0.022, 11.5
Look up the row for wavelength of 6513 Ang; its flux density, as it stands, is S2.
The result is 11.25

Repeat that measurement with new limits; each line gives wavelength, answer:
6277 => 12.21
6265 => 12.24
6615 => 11.06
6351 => 11.28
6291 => 10.36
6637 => 11.88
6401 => 8.984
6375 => 11.74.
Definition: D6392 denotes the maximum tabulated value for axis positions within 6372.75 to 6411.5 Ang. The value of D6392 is 11.74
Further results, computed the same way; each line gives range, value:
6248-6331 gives 12.77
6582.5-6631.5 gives 12.55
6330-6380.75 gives 13.28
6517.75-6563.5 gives 12.87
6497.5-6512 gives 11.58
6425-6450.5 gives 12.01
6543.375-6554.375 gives 12.28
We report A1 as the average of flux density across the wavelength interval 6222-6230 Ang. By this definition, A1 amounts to 11.9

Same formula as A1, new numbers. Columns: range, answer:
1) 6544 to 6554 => 11.7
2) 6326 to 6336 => 12.1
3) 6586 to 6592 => 11.7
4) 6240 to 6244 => 11.9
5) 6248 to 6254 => 12.2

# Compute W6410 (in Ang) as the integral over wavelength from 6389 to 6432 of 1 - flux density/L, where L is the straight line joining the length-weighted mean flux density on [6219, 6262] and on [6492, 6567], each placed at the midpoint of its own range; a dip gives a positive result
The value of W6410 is 3.4 Ang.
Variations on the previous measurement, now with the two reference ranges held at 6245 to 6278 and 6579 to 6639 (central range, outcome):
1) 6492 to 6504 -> 0.61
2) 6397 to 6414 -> 2.25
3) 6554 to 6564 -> -0.72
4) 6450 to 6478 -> 0.51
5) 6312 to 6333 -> -0.25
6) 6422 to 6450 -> 1.11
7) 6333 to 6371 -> 0.20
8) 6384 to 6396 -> 0.91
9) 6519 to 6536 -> 0.59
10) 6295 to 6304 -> -0.35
